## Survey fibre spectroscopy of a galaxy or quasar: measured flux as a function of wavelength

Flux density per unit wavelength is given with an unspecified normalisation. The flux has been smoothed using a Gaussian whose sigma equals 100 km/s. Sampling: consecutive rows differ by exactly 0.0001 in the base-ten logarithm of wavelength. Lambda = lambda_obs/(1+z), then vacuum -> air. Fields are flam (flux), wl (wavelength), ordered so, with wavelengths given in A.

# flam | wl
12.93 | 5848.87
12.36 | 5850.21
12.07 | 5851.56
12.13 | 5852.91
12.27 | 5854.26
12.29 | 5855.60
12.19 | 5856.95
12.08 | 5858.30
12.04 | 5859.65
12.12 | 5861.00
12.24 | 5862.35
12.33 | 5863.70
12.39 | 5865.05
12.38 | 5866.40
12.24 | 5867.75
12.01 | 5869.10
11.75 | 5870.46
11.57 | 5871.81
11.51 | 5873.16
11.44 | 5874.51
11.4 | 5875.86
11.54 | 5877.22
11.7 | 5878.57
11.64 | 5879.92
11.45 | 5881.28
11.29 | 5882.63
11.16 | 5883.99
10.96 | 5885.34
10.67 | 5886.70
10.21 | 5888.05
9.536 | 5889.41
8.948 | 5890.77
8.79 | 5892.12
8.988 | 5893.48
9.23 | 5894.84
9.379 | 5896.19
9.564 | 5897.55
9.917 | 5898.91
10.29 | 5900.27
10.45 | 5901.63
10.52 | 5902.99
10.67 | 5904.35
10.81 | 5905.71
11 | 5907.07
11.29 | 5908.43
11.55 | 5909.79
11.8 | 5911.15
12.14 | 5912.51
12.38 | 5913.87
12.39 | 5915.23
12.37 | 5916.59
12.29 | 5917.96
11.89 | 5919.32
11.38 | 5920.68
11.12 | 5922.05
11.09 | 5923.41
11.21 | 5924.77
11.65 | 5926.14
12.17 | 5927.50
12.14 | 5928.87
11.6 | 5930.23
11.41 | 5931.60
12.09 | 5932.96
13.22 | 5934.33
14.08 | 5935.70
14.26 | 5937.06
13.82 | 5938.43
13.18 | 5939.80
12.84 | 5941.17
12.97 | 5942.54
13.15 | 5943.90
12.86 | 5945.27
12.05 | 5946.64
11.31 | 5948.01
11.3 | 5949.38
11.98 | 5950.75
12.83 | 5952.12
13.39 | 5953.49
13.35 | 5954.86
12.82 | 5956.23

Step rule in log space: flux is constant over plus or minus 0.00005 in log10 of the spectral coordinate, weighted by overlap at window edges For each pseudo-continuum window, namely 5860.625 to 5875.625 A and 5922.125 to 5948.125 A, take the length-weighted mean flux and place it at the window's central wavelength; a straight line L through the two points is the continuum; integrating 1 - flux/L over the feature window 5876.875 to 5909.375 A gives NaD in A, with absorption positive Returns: 4.7 A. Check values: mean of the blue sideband 12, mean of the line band 10.4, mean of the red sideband 12.5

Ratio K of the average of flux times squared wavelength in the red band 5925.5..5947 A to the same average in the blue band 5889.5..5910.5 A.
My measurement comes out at 1.28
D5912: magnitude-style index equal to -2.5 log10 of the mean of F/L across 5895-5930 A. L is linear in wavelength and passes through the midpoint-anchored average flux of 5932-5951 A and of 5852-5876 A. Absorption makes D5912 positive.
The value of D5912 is 0.12 mag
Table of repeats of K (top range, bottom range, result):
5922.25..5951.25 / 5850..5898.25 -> 1.12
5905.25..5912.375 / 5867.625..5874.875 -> 0.98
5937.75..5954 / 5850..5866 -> 1.07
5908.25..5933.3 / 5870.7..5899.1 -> 1.13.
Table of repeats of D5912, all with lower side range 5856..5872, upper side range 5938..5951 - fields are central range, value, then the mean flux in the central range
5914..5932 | 0.059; 11.8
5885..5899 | 0.265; 9.61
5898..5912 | 0.142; 10.8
